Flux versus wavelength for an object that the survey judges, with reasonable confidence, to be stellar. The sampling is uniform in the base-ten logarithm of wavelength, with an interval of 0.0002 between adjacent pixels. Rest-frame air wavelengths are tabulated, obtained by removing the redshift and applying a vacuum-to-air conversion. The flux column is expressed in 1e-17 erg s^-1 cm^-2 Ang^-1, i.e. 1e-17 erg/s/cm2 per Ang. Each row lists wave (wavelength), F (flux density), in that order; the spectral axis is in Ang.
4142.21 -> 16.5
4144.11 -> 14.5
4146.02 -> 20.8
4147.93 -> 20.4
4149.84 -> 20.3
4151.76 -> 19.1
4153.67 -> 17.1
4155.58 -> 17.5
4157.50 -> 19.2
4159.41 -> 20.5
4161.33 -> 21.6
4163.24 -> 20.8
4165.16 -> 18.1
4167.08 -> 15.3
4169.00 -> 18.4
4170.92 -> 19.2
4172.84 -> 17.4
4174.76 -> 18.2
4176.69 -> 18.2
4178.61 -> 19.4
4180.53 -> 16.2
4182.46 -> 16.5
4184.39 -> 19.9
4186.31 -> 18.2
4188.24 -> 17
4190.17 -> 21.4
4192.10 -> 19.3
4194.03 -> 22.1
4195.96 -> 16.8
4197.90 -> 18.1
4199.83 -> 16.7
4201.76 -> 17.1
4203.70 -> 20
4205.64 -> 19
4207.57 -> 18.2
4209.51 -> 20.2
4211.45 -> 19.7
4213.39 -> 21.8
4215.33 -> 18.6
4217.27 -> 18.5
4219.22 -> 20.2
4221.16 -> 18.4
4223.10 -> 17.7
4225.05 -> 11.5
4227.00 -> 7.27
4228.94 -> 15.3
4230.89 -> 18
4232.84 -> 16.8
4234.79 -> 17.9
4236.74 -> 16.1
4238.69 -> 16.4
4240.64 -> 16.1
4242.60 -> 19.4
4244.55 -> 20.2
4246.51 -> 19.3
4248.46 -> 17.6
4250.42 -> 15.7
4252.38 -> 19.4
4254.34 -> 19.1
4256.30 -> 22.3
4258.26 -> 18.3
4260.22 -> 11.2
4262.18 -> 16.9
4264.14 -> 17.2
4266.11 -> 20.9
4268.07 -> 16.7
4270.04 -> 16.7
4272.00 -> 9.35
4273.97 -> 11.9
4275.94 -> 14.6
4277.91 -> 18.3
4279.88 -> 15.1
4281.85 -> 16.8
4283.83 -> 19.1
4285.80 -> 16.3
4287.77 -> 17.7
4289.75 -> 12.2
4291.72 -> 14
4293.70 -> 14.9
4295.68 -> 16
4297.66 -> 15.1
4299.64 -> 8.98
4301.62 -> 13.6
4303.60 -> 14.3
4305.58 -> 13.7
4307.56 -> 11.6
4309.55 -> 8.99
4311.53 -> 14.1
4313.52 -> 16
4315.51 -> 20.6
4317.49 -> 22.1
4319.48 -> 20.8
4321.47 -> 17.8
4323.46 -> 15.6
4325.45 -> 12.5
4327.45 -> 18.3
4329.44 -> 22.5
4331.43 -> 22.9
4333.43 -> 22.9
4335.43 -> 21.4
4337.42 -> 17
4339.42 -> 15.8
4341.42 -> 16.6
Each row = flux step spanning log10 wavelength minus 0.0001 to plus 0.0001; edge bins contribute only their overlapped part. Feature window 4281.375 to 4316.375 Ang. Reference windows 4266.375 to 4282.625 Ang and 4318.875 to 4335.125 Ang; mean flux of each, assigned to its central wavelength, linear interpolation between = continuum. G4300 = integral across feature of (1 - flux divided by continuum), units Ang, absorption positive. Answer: 4.9 Ang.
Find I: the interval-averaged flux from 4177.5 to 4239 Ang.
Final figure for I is 17.8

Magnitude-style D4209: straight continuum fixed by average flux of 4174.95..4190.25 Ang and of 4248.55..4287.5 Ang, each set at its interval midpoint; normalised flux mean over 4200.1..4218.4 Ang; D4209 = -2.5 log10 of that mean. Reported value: -0.09 mag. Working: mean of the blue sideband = 18.2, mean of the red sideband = 16.7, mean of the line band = 19.1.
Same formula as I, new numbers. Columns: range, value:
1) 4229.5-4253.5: 17.7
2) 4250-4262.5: 17.7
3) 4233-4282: 16.9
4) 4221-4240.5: 15.4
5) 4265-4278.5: 15.4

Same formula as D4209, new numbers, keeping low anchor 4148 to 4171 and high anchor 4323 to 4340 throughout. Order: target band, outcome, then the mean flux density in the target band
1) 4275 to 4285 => 0.132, 16.8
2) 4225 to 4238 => 0.257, 15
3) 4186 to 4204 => 0.019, 18.6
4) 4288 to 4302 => 0.347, 13.8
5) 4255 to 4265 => 0.102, 17.3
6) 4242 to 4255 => 0.018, 18.6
